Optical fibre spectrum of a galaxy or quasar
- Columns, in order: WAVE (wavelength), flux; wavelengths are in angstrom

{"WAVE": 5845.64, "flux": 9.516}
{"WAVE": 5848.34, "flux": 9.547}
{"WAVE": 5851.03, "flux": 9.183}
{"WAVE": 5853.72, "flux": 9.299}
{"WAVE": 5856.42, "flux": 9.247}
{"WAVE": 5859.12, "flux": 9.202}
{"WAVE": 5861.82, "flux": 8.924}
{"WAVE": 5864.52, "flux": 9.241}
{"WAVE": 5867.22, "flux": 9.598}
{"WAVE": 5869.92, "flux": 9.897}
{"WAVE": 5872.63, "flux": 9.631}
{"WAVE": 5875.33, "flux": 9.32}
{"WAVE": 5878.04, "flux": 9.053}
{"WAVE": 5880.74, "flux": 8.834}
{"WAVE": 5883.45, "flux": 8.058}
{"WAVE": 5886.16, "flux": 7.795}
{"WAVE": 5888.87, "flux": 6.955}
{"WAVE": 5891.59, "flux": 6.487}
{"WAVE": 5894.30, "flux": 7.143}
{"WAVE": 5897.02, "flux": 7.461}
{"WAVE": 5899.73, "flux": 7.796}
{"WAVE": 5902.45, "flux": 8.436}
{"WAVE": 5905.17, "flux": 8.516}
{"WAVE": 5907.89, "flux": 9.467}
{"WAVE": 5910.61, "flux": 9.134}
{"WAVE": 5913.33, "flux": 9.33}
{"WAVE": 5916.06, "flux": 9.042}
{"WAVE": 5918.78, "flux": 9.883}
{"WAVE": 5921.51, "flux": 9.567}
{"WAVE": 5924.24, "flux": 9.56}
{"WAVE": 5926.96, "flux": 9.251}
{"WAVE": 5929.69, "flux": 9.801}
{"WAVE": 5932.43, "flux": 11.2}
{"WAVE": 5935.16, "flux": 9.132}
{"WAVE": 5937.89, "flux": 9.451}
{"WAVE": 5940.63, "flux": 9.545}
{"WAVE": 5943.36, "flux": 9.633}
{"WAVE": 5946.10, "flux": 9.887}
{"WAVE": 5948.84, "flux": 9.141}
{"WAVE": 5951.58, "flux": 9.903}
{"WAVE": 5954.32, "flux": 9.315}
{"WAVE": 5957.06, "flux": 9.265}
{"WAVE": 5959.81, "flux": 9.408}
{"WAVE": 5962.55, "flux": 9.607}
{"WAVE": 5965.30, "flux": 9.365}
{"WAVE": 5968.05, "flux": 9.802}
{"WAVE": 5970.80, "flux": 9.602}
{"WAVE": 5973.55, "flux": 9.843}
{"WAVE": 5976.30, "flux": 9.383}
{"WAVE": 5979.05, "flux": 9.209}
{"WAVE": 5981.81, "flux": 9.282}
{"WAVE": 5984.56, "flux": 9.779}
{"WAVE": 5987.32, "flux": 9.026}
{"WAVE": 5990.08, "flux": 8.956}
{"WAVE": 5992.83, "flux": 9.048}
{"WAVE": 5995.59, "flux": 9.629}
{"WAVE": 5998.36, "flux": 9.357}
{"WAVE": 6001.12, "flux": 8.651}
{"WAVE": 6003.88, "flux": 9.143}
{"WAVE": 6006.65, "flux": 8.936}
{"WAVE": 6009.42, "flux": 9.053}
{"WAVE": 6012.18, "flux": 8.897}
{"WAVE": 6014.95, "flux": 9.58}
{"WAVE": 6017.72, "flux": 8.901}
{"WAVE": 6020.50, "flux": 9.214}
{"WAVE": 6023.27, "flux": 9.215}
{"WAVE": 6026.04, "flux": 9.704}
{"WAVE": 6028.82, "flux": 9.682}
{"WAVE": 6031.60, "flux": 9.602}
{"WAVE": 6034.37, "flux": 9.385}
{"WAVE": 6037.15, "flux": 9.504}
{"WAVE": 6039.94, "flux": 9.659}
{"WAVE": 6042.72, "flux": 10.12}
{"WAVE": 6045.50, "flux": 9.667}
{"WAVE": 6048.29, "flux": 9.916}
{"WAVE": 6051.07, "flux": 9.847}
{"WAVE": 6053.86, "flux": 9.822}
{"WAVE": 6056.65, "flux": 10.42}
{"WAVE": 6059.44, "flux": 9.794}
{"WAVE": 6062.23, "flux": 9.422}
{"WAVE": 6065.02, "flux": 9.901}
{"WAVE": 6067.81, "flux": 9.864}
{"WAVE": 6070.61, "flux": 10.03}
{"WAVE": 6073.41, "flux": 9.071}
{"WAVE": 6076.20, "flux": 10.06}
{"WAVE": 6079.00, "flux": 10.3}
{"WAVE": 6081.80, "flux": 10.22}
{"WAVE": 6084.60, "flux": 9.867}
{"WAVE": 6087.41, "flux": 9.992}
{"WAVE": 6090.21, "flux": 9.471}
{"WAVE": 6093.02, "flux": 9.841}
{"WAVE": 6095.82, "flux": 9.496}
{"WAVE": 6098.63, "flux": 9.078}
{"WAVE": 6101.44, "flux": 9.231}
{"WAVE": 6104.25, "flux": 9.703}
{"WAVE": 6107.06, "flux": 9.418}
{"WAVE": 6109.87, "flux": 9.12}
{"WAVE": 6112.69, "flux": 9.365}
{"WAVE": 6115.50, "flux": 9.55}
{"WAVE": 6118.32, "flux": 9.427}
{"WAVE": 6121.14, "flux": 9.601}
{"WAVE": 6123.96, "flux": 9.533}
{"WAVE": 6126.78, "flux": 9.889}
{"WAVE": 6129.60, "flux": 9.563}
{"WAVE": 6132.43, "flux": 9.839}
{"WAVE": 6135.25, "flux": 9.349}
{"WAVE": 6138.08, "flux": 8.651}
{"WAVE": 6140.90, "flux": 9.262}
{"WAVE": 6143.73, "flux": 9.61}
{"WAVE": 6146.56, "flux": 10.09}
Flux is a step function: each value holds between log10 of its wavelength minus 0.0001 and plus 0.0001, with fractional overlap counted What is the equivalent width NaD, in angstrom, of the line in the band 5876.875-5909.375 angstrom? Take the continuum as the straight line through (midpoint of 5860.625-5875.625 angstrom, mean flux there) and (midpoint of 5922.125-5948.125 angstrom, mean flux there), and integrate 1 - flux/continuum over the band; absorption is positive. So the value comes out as 5.3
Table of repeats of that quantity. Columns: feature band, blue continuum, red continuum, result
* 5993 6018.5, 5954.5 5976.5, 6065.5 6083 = 1.4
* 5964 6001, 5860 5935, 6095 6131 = -1.1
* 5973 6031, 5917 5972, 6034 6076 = 2.6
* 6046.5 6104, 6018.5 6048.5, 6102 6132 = -1.4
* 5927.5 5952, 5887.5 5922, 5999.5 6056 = -3.0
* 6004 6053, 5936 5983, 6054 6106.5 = 1.0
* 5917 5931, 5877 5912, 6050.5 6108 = -2.1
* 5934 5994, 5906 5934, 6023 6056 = 1.3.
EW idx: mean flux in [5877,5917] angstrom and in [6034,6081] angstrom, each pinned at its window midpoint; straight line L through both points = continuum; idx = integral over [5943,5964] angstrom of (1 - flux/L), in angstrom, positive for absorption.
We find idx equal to -1.7 angstrom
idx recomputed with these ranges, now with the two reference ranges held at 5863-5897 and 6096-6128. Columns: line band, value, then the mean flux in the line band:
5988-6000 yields -0.4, 9.22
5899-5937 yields -3.1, 9.32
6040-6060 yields -1.6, 9.93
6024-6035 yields -0.6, 9.59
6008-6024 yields -0.2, 9.14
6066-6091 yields -1.6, 9.89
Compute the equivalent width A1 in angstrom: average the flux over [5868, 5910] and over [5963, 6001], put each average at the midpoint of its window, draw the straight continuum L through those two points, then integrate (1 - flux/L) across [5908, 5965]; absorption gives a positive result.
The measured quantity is -4.3 angstrom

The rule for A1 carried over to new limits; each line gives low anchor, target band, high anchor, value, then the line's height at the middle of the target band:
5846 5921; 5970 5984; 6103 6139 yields -0.66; 9.05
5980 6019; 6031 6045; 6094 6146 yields -0.62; 9.25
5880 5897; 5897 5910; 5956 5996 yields -1.08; 7.82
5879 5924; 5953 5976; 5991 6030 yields -1.68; 8.87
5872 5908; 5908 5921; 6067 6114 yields -1.64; 8.32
